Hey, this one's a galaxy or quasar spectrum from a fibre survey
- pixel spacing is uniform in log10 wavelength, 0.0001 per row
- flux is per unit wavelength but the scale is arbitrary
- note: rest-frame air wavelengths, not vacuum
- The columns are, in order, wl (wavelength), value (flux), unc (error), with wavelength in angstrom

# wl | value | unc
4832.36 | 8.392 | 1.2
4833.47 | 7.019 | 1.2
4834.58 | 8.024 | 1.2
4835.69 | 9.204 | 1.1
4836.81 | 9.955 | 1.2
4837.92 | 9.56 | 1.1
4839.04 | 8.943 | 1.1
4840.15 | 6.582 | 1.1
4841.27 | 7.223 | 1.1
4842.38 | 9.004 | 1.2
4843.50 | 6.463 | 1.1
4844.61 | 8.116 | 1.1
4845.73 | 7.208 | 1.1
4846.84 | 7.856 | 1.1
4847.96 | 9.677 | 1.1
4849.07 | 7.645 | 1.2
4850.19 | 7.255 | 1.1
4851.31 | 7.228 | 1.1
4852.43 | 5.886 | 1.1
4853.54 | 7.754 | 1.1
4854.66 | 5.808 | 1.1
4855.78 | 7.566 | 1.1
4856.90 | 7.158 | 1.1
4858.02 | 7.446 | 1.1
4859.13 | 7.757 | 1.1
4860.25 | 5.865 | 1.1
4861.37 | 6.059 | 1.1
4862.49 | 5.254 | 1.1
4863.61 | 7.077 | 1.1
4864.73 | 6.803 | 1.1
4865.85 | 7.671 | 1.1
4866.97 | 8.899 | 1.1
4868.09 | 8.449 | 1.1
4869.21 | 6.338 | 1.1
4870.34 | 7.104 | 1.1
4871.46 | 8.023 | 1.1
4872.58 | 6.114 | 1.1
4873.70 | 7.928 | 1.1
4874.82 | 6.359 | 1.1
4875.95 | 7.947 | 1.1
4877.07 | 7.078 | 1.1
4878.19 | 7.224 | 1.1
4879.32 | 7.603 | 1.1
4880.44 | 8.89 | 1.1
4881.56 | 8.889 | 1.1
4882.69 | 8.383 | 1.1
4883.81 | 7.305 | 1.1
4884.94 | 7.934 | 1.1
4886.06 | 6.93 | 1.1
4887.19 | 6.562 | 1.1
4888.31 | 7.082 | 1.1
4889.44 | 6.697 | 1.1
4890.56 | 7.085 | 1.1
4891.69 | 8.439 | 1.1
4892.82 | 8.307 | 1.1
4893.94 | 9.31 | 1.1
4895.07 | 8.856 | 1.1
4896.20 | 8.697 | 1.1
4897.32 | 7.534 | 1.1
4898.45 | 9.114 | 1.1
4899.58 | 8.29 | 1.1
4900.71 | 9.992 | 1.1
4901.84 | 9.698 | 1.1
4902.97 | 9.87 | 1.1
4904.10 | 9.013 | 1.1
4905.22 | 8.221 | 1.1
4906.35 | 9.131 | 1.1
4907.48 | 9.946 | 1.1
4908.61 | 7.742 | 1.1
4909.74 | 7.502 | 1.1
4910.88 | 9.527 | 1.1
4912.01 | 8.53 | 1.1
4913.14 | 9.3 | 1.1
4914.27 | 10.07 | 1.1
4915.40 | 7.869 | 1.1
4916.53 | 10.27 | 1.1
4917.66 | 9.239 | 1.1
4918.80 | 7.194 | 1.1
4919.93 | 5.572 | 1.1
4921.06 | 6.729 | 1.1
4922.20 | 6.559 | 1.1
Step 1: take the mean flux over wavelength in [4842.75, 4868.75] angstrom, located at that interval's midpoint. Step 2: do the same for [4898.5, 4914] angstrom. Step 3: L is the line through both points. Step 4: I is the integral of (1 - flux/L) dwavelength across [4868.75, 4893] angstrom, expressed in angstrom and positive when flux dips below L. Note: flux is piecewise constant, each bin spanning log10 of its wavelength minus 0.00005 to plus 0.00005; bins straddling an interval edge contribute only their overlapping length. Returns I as 2.0 angstrom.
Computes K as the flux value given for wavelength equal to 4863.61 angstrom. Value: 7.077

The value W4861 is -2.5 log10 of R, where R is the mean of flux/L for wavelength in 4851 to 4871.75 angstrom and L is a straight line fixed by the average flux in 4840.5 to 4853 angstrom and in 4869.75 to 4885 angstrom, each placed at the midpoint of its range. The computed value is 0.08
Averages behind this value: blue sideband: 7.58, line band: 7.05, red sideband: 7.61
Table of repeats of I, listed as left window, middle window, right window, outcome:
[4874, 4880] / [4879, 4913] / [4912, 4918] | -0.4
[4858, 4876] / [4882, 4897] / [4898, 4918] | 0.7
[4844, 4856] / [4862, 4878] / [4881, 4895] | 0.8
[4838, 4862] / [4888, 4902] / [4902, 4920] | 0.1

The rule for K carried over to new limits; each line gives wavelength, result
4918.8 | 7.194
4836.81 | 9.955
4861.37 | 6.059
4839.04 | 8.943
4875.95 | 7.947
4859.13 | 7.757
